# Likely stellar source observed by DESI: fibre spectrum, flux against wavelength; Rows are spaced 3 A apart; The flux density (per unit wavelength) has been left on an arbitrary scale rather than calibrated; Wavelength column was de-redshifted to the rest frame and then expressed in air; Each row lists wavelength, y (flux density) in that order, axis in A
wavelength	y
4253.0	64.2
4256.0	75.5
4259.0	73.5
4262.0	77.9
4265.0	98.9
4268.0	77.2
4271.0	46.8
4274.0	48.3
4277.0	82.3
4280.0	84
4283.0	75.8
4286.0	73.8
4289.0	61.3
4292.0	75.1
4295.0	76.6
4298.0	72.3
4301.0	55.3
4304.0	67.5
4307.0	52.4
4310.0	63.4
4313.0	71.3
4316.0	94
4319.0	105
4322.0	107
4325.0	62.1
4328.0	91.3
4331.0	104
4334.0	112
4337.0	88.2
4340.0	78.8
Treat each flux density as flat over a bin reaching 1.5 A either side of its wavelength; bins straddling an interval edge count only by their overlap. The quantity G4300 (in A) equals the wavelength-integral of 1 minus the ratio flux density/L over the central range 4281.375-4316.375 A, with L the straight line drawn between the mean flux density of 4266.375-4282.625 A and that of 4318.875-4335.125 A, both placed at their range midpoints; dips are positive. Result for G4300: 5.03 A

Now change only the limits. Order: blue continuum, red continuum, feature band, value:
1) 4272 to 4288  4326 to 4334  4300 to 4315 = 4.01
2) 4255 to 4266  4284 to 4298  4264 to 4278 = 1.56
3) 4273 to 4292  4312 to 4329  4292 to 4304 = 1.49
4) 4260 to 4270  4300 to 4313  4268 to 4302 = 1.28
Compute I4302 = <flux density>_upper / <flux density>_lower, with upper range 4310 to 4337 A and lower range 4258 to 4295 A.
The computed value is 1.25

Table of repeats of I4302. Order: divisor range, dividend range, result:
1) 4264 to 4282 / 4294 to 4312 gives 0.89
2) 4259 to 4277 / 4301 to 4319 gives 1.00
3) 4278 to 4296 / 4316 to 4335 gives 1.29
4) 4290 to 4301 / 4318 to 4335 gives 1.35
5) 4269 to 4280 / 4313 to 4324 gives 1.52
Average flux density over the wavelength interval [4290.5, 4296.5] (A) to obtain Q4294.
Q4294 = 75.8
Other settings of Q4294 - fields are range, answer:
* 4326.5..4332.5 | 97.6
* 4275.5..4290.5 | 75.4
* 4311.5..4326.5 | 87.9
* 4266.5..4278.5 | 63.6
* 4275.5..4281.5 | 83.1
